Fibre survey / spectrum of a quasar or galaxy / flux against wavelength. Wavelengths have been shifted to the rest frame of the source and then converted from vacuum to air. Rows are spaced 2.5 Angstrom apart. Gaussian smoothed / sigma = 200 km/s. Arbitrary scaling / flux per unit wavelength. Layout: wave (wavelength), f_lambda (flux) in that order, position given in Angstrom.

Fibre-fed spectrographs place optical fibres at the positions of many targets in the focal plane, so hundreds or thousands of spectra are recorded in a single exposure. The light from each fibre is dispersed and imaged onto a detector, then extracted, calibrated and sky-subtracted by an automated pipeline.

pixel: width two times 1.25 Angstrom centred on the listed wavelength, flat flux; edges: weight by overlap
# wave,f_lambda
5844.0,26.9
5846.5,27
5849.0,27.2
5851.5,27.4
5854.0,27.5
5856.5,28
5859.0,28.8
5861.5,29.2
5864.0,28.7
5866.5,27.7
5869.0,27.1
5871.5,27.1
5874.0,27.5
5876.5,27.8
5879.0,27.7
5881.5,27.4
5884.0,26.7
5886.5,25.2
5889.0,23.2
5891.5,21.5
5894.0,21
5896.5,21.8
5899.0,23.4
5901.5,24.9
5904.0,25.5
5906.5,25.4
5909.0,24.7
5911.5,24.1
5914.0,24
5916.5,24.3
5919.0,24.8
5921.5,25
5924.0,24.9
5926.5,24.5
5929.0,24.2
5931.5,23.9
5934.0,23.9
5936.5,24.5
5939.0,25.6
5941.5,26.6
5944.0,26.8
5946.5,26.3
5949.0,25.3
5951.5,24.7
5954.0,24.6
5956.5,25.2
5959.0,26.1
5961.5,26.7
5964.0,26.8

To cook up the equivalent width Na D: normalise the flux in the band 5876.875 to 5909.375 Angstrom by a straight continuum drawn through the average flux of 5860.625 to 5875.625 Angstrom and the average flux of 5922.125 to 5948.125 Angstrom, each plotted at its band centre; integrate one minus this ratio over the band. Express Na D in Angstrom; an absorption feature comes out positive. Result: 2.7 Angstrom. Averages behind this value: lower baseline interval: 27.8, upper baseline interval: 25.1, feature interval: 24.6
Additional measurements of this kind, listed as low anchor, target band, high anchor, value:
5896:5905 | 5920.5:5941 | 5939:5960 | 0.3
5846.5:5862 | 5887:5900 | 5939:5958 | 2.2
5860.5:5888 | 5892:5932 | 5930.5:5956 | 3.2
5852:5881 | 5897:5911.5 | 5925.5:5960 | 1.1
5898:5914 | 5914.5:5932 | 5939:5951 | 0.5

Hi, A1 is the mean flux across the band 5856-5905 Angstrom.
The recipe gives 26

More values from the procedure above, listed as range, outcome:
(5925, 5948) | 25.1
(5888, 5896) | 21.8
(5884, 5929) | 24.1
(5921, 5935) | 24.4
